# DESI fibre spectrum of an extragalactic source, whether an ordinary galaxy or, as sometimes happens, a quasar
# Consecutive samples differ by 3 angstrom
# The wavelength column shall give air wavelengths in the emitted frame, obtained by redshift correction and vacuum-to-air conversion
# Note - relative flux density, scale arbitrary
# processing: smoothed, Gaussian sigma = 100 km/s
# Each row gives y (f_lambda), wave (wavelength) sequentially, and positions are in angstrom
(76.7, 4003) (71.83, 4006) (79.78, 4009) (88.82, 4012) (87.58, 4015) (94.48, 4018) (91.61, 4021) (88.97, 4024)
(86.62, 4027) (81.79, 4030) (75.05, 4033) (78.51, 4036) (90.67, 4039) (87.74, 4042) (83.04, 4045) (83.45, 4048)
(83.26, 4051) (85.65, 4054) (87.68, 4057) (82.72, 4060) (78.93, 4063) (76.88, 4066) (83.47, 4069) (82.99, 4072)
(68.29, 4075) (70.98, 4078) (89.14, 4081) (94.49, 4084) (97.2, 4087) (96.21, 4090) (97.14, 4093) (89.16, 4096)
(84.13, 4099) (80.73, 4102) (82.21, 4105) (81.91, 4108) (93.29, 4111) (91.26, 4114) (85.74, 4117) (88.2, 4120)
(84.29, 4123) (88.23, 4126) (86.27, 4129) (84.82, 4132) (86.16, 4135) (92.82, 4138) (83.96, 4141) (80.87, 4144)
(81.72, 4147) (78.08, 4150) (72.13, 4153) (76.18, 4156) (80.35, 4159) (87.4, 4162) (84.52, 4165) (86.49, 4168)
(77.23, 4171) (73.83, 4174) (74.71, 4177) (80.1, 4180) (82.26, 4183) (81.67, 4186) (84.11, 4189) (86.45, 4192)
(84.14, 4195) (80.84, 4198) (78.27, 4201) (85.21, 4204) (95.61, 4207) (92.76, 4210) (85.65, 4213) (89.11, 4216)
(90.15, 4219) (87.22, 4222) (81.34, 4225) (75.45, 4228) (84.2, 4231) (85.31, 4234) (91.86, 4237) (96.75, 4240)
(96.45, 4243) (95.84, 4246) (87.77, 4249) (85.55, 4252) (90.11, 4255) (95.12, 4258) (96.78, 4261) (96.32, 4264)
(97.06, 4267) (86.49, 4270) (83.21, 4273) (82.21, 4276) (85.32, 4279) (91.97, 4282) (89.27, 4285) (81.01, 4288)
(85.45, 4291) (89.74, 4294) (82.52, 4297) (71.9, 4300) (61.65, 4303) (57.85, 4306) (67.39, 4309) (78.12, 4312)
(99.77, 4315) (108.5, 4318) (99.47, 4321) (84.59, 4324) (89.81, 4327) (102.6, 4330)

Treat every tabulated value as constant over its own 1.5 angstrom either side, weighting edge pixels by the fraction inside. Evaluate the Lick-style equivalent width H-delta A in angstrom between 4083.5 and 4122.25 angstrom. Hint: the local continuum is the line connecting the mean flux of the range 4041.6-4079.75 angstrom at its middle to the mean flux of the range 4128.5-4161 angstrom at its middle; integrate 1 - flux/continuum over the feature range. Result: -3.6 angstrom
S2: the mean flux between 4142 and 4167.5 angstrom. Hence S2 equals 80.5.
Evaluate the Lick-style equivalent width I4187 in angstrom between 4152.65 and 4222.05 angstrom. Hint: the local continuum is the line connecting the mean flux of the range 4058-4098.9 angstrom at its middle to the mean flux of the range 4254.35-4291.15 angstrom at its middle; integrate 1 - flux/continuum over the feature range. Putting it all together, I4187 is 3.4 angstrom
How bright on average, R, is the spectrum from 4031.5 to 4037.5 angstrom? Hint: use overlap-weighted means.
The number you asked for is 76.8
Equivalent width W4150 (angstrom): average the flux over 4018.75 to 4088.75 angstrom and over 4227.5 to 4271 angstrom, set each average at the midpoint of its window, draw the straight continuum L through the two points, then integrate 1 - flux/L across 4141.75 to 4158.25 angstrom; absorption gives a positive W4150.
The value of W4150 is 1.76 angstrom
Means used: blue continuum 84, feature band 78.2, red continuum 91.1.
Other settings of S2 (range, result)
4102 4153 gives 85.1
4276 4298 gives 86.3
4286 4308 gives 75.8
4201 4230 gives 86.4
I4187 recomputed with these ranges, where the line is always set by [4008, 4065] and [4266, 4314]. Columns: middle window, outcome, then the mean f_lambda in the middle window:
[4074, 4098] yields -1.13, 88.2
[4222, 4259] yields -3.22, 88.7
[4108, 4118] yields -0.64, 89.1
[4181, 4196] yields -0.21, 83.6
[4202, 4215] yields -1.14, 89.3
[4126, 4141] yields -0.69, 87.2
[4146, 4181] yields 1.49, 79.4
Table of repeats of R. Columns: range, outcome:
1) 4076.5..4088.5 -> 88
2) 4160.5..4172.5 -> 83.9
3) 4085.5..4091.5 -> 96.7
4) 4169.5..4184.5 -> 77.6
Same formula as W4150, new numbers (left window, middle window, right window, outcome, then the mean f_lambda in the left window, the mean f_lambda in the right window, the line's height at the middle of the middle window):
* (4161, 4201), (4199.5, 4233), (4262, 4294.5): -0.8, 81.6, 88.1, 84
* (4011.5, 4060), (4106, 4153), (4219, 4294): 0.9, 85.8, 88.7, 87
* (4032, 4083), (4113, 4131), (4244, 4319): -0.9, 81.9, 85.8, 83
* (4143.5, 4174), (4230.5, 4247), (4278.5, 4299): -1.6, 80.2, 86.2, 83.9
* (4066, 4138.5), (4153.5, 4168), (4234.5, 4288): 1.0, 86.3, 90.7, 87.9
